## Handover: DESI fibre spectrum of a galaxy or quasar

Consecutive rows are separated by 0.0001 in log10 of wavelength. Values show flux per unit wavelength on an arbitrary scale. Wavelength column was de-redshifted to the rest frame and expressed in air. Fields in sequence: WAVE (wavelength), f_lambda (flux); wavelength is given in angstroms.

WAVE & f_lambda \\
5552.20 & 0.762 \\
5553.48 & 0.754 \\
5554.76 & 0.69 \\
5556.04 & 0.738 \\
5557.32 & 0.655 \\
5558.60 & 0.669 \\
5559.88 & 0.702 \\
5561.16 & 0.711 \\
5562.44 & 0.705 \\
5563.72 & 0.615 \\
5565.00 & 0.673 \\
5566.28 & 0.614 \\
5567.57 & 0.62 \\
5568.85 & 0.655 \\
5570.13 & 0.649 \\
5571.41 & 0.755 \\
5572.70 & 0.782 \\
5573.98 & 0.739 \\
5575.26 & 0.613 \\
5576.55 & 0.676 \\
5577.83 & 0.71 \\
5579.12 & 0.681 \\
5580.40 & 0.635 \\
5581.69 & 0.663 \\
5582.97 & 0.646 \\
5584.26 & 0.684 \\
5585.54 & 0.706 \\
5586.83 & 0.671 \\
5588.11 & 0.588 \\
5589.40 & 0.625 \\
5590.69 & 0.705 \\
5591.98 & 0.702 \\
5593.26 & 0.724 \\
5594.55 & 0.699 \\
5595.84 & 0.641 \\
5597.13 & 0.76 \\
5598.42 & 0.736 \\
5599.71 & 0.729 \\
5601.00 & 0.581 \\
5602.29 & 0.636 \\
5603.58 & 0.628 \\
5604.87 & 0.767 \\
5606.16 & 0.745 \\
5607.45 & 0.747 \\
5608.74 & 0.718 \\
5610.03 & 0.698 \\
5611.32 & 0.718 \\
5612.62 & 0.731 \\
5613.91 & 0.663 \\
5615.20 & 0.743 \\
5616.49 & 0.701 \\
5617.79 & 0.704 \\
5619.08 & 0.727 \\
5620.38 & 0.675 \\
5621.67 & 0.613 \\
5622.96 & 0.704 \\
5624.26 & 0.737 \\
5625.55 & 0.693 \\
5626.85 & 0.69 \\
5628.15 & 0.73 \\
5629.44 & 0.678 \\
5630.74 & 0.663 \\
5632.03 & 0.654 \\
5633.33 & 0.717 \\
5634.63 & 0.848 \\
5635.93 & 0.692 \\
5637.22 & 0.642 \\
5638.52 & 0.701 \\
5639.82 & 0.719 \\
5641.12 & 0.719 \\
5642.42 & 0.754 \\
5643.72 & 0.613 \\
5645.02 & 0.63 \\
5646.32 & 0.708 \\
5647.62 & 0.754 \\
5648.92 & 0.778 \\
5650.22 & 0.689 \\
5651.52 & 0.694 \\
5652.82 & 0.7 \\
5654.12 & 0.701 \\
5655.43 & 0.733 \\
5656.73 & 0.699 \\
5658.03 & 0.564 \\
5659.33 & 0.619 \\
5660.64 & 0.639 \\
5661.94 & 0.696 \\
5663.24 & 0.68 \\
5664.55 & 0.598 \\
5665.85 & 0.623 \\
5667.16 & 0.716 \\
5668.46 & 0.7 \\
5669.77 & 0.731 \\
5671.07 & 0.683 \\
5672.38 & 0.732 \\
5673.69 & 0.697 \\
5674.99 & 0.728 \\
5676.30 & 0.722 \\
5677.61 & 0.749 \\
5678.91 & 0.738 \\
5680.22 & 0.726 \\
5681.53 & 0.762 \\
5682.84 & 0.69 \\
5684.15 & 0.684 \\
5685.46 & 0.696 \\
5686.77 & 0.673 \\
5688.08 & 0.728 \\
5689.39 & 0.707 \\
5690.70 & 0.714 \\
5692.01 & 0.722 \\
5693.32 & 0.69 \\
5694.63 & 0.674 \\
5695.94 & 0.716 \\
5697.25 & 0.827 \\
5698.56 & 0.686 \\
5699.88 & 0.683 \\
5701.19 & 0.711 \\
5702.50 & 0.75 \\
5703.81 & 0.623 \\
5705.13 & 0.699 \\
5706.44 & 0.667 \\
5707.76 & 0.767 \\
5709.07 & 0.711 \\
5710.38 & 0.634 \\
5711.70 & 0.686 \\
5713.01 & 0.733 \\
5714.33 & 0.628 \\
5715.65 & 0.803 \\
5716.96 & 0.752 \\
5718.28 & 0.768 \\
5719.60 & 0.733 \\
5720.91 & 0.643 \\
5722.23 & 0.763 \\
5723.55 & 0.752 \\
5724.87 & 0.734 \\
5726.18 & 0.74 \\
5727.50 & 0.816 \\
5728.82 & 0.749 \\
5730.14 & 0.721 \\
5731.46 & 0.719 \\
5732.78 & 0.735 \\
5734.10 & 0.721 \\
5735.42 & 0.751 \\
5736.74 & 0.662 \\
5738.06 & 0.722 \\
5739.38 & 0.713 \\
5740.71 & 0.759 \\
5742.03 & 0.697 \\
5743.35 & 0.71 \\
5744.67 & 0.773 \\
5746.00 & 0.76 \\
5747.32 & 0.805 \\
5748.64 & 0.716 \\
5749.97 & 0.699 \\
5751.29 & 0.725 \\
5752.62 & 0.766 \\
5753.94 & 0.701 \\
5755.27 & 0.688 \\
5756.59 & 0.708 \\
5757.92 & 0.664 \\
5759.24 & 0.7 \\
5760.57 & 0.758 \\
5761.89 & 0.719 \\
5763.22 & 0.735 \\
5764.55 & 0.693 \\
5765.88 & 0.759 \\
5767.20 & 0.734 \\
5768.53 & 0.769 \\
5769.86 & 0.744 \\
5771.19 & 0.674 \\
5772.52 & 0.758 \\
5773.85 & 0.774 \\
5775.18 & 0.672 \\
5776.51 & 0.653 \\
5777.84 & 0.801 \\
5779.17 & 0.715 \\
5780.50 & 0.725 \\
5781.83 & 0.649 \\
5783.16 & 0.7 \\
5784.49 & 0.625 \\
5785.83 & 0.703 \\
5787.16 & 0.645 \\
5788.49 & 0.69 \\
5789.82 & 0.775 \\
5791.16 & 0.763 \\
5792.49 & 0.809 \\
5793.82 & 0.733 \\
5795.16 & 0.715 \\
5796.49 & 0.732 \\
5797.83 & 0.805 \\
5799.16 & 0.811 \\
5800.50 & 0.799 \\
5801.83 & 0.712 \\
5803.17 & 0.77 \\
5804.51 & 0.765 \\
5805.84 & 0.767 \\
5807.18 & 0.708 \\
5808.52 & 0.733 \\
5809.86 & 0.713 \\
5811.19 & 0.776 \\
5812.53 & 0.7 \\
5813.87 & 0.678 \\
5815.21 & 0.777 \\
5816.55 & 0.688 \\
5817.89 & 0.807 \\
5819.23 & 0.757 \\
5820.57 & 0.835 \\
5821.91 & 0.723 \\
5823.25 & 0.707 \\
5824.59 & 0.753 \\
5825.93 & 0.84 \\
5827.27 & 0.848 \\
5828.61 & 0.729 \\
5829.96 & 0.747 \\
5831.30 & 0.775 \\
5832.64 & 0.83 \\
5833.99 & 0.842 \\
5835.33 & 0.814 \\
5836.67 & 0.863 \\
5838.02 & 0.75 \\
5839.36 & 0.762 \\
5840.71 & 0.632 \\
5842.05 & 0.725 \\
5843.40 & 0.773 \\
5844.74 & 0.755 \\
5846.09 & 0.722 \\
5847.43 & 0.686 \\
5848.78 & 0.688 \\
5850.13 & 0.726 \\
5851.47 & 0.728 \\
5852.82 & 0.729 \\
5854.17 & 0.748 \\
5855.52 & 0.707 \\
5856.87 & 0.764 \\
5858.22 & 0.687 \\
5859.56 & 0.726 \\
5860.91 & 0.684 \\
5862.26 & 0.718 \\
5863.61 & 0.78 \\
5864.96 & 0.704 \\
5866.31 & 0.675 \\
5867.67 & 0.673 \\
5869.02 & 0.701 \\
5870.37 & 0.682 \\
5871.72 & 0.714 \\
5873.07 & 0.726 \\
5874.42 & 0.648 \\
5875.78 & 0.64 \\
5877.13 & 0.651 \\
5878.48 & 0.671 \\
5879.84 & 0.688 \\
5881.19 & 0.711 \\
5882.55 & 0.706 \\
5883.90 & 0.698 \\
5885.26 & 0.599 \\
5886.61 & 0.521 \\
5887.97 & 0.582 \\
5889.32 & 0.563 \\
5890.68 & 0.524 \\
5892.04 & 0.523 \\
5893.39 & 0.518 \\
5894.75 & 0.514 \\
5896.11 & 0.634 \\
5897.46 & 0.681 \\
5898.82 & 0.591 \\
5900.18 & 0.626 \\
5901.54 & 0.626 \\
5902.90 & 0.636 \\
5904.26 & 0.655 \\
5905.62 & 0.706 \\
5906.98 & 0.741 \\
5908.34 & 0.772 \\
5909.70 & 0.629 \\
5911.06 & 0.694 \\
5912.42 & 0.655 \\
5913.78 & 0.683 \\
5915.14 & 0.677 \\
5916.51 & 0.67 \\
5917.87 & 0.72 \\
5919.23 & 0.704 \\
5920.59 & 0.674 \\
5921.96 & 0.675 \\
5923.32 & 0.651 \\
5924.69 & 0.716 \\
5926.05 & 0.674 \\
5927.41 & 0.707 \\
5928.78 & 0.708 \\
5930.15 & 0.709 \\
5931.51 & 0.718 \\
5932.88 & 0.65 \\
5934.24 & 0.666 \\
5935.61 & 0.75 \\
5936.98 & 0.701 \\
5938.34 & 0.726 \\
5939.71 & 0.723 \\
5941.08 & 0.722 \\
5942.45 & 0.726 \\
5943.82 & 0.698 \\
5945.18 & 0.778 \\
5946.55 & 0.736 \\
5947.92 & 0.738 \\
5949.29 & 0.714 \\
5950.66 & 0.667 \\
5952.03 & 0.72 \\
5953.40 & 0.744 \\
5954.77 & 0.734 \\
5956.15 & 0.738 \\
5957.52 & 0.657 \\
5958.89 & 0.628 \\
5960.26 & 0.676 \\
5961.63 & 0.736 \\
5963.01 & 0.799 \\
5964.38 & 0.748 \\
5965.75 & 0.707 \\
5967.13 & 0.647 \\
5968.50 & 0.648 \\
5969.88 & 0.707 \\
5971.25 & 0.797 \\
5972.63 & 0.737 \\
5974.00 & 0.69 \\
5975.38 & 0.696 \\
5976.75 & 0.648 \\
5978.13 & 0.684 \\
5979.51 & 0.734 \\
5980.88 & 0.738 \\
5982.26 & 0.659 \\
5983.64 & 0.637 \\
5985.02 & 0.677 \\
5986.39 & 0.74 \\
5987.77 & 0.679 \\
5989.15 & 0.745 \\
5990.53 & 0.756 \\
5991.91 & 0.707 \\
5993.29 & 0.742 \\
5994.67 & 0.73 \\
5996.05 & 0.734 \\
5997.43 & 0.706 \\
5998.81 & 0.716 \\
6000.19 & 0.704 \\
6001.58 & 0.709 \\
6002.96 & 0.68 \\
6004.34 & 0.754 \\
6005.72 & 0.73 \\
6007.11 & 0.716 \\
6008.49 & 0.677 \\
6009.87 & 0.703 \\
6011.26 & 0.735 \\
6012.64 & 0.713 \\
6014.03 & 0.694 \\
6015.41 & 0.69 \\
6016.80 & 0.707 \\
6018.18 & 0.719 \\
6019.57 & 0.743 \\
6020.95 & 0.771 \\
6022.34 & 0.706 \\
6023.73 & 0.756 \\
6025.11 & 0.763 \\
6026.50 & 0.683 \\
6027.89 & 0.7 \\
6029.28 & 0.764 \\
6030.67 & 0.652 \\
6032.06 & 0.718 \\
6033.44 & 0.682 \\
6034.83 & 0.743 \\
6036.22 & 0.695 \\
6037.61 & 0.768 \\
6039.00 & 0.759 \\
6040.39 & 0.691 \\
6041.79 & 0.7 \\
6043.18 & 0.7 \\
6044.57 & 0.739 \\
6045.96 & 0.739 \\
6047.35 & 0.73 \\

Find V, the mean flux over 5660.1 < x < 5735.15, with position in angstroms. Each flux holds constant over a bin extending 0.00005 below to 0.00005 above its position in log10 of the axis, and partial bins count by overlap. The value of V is 0.712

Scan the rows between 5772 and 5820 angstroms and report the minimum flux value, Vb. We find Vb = 0.625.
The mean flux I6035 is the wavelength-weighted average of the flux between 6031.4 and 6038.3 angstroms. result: 0.722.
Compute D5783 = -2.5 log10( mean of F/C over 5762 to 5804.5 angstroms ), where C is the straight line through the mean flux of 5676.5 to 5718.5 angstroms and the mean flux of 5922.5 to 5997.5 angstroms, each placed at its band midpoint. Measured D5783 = -0.030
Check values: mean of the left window 0.712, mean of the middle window 0.731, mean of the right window 0.709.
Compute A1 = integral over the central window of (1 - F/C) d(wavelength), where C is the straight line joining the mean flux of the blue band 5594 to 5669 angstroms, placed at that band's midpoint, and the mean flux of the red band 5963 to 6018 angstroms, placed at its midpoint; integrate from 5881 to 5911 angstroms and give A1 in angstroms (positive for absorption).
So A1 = 3.40 angstroms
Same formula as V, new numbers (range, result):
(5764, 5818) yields 0.731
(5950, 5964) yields 0.711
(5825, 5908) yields 0.694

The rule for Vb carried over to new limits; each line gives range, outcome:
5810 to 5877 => 0.632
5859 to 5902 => 0.514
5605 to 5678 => 0.564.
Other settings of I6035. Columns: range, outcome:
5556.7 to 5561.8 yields 0.684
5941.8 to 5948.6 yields 0.736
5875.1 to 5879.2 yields 0.654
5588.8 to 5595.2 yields 0.691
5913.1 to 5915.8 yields 0.681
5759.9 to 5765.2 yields 0.726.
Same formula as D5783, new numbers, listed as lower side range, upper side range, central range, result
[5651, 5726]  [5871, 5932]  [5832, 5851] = -0.13 mag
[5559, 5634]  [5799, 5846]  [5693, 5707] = 0.03 mag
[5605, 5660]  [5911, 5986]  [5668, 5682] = -0.04 mag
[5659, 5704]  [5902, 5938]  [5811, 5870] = -0.07 mag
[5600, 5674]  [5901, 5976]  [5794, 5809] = -0.09 mag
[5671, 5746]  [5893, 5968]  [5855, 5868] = -0.02 mag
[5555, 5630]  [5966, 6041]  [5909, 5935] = 0.04 mag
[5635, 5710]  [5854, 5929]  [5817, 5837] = -0.17 mag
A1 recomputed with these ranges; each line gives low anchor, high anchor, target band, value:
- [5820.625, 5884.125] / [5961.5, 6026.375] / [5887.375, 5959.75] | 4.7 angstroms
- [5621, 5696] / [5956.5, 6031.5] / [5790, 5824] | -2.3 angstroms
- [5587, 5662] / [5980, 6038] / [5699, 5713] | 0.1 angstroms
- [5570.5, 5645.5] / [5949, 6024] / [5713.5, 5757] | -2.0 angstroms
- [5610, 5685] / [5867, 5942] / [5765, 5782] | -1.1 angstroms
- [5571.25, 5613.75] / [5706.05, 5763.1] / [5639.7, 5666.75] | 0.9 angstroms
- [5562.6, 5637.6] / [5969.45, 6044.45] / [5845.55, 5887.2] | 0.7 angstroms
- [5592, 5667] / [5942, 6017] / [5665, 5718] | -0.9 angstroms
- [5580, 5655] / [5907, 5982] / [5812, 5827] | -1.1 angstroms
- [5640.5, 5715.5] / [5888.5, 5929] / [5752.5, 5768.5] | -0.9 angstroms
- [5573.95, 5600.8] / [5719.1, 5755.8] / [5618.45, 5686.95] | 0.5 angstroms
